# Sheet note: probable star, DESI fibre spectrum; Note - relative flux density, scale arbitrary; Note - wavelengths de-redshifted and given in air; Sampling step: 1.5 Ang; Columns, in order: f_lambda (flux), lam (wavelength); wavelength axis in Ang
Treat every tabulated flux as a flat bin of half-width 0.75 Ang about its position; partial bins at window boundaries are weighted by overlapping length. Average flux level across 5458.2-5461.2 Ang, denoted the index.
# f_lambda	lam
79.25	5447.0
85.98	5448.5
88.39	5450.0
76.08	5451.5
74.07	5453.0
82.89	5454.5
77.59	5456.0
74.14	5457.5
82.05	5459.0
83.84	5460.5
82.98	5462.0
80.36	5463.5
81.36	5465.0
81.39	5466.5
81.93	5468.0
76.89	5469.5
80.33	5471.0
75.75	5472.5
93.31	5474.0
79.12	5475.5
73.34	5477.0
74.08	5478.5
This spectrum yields 82.8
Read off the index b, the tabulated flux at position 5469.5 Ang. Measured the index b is 76.89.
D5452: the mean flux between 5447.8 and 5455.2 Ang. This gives 81.4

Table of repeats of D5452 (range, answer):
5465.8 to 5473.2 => 79.3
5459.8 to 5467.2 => 82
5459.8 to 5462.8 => 83.4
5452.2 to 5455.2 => 78.4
